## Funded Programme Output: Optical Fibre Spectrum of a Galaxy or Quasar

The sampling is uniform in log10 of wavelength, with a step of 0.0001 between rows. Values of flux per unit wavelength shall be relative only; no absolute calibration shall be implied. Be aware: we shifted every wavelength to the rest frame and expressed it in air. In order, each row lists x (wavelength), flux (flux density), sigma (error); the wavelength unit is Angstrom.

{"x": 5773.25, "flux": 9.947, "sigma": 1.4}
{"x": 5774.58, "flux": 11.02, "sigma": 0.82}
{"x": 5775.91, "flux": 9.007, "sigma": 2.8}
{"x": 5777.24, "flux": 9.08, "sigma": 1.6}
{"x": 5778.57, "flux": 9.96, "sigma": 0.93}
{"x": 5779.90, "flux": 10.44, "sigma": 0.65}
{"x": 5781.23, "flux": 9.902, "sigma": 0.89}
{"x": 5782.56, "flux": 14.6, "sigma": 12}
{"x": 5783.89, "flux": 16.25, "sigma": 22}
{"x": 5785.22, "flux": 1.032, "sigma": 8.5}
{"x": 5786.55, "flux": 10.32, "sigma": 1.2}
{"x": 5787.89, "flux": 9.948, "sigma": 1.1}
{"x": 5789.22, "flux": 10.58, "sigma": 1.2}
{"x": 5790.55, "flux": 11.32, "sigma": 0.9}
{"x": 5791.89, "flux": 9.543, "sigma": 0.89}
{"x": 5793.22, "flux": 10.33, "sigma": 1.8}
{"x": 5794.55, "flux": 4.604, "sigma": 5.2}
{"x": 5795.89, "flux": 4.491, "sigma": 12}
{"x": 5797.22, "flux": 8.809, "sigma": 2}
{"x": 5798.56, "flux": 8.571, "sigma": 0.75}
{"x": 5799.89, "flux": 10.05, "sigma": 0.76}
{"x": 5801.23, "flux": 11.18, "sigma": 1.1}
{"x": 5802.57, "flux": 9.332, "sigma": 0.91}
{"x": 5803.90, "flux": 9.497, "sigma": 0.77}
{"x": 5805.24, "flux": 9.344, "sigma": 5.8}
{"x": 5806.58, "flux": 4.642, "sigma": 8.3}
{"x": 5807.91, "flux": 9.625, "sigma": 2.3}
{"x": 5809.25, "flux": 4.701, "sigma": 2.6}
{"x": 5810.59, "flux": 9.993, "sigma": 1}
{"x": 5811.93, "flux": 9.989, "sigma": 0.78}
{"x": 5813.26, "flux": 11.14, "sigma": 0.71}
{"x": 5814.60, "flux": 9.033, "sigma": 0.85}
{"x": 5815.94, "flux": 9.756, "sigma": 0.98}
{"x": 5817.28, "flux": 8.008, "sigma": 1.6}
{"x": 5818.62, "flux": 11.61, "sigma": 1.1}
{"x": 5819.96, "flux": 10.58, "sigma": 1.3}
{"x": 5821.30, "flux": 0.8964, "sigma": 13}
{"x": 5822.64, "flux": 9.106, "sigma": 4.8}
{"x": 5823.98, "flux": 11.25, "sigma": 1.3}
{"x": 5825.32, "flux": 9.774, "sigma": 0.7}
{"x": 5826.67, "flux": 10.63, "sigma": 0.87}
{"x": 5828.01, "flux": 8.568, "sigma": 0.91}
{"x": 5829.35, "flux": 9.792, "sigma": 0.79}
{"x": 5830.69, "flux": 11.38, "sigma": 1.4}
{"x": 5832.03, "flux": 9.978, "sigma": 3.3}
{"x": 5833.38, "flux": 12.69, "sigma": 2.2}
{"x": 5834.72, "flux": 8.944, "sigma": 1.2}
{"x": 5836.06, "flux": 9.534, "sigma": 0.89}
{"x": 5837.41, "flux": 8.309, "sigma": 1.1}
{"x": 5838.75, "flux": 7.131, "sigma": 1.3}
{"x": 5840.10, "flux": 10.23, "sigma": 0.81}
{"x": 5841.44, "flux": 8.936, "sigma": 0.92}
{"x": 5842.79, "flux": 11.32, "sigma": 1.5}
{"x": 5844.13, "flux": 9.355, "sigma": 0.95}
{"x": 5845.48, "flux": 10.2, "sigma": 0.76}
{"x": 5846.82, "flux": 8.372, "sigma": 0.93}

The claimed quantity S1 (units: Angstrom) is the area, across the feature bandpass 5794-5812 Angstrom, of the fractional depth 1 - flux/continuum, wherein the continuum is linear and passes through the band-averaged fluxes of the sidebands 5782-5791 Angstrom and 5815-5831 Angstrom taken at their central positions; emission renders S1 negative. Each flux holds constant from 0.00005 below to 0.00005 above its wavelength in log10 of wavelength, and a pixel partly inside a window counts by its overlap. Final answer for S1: 3.2 Angstrom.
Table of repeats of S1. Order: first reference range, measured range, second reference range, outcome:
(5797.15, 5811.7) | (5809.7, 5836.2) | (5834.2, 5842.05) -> -2.40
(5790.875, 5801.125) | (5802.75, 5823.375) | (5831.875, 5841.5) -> 0.59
